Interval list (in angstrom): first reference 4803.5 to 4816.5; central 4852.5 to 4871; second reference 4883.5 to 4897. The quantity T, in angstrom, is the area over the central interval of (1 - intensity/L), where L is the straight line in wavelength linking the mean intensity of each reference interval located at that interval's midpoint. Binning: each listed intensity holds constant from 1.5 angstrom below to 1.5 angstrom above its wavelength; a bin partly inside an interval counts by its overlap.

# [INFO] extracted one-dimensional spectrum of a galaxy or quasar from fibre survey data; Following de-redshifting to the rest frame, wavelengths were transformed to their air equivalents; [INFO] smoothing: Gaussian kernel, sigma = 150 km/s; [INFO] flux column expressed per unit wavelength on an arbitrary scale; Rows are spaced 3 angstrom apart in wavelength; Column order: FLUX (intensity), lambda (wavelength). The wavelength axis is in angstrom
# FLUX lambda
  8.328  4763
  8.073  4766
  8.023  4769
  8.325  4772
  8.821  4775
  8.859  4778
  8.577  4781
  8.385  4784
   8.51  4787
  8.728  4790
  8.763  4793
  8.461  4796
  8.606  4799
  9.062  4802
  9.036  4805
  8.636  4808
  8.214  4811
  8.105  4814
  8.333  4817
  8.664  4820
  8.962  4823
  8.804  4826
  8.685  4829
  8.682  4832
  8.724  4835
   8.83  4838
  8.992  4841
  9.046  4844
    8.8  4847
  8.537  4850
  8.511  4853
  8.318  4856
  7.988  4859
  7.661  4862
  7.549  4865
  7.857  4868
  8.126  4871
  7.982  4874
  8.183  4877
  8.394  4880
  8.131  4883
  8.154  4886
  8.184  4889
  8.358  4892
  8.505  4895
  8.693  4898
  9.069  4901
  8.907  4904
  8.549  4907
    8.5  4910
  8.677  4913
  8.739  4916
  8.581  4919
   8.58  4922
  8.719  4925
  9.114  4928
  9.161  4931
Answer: 0.9 angstrom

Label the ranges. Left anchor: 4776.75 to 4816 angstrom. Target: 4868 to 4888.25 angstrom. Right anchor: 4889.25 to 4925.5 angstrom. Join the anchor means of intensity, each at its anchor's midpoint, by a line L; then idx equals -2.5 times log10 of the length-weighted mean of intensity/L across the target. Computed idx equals 0.06 mag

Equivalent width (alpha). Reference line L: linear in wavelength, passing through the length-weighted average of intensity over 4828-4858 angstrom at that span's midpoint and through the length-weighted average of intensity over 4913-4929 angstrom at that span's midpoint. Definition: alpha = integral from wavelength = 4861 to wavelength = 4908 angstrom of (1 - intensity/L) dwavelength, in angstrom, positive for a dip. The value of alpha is 2.4 angstrom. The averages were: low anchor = 8.7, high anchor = 8.73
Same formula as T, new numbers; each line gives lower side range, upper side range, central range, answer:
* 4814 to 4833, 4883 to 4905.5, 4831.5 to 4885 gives 1.5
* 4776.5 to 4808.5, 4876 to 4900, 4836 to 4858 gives -0.5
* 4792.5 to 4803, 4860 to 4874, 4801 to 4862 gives -2.6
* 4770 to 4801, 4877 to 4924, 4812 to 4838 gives -0.1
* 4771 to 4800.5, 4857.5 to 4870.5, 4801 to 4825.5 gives -0.9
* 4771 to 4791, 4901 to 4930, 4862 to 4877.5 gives 1.4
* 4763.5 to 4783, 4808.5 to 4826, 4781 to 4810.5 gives -0.7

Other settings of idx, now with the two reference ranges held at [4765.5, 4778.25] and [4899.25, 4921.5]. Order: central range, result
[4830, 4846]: -0.04 mag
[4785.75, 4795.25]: -0.03 mag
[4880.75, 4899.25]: 0.04 mag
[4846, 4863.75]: 0.04 mag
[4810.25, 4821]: 0.02 mag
